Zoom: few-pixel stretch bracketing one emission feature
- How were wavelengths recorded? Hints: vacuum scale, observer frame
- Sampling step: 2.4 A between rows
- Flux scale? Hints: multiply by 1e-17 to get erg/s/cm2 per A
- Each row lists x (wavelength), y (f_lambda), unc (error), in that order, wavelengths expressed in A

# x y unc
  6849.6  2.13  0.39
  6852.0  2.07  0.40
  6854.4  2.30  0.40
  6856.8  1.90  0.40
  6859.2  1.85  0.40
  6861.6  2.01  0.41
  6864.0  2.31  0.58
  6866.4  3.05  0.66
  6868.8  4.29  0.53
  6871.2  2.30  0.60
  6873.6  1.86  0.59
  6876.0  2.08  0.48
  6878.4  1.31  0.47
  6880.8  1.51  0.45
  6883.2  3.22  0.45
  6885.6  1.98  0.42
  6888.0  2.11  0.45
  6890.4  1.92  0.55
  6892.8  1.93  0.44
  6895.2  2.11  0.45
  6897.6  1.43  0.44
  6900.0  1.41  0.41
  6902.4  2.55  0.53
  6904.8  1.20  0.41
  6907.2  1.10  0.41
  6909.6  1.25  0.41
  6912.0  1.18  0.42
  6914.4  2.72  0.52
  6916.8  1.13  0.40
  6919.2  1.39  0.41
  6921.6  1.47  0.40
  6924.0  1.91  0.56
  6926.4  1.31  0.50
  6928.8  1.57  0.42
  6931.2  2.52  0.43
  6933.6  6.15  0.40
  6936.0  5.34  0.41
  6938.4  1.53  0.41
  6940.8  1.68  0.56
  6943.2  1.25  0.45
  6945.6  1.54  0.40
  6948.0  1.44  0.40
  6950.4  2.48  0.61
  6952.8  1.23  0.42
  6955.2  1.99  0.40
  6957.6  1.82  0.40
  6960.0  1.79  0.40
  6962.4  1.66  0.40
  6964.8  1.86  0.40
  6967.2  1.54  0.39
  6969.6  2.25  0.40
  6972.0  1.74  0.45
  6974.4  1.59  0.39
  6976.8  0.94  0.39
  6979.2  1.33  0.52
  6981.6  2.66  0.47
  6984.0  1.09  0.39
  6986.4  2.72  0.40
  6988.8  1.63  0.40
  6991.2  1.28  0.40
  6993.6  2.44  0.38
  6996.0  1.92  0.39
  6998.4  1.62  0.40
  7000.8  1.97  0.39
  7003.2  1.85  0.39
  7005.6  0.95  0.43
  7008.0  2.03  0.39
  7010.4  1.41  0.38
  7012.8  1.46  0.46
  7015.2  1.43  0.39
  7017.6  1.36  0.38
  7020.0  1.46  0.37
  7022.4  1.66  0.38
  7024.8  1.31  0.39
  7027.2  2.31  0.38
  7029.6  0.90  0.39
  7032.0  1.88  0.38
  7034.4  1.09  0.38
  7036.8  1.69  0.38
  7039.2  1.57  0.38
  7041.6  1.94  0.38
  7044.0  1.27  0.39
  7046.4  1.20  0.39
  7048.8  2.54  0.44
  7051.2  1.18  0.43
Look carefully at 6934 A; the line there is [O III] 5007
